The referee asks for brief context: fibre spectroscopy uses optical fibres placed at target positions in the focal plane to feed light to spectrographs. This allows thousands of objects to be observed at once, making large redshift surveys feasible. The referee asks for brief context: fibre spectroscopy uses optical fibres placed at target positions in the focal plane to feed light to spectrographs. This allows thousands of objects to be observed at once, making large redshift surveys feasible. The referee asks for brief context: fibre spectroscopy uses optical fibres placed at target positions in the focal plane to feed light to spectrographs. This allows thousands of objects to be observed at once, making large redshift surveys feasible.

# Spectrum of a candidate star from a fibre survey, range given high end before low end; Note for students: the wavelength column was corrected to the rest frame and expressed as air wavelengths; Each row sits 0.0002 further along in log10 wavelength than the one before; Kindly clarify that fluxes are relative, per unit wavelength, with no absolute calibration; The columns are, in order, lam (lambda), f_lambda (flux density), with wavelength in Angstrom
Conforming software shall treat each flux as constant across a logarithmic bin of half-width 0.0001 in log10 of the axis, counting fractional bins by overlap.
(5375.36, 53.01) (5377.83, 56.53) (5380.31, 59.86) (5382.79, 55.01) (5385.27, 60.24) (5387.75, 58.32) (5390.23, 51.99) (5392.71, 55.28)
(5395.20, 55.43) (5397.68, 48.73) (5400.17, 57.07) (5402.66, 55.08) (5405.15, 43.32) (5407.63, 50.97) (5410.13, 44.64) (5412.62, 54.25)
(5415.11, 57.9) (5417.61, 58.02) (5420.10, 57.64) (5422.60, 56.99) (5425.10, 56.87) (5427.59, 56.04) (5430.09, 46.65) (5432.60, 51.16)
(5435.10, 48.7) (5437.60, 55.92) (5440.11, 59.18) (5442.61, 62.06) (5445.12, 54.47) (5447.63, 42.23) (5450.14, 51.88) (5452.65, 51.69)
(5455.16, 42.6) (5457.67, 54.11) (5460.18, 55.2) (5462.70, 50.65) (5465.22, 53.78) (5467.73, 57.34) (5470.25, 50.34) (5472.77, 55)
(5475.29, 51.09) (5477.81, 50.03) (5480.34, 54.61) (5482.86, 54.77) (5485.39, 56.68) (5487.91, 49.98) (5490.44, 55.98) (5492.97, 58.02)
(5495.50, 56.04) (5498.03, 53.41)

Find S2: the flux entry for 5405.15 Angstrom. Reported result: 43.32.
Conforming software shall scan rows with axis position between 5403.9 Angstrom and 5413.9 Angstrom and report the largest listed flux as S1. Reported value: 54.25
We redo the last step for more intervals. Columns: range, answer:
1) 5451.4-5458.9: 54.11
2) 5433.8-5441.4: 59.18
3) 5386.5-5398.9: 58.32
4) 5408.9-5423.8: 58.02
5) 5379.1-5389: 60.24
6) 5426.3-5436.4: 56.04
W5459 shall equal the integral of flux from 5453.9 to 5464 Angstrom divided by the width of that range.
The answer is 50.7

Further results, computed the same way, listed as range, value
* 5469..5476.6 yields 52.1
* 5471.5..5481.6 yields 52.7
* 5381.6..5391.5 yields 56.4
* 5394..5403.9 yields 54.1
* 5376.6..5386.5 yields 57.9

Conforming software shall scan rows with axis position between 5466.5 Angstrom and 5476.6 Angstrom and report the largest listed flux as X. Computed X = 57.34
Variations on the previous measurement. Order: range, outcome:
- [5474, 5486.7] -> 56.68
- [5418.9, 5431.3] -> 57.64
